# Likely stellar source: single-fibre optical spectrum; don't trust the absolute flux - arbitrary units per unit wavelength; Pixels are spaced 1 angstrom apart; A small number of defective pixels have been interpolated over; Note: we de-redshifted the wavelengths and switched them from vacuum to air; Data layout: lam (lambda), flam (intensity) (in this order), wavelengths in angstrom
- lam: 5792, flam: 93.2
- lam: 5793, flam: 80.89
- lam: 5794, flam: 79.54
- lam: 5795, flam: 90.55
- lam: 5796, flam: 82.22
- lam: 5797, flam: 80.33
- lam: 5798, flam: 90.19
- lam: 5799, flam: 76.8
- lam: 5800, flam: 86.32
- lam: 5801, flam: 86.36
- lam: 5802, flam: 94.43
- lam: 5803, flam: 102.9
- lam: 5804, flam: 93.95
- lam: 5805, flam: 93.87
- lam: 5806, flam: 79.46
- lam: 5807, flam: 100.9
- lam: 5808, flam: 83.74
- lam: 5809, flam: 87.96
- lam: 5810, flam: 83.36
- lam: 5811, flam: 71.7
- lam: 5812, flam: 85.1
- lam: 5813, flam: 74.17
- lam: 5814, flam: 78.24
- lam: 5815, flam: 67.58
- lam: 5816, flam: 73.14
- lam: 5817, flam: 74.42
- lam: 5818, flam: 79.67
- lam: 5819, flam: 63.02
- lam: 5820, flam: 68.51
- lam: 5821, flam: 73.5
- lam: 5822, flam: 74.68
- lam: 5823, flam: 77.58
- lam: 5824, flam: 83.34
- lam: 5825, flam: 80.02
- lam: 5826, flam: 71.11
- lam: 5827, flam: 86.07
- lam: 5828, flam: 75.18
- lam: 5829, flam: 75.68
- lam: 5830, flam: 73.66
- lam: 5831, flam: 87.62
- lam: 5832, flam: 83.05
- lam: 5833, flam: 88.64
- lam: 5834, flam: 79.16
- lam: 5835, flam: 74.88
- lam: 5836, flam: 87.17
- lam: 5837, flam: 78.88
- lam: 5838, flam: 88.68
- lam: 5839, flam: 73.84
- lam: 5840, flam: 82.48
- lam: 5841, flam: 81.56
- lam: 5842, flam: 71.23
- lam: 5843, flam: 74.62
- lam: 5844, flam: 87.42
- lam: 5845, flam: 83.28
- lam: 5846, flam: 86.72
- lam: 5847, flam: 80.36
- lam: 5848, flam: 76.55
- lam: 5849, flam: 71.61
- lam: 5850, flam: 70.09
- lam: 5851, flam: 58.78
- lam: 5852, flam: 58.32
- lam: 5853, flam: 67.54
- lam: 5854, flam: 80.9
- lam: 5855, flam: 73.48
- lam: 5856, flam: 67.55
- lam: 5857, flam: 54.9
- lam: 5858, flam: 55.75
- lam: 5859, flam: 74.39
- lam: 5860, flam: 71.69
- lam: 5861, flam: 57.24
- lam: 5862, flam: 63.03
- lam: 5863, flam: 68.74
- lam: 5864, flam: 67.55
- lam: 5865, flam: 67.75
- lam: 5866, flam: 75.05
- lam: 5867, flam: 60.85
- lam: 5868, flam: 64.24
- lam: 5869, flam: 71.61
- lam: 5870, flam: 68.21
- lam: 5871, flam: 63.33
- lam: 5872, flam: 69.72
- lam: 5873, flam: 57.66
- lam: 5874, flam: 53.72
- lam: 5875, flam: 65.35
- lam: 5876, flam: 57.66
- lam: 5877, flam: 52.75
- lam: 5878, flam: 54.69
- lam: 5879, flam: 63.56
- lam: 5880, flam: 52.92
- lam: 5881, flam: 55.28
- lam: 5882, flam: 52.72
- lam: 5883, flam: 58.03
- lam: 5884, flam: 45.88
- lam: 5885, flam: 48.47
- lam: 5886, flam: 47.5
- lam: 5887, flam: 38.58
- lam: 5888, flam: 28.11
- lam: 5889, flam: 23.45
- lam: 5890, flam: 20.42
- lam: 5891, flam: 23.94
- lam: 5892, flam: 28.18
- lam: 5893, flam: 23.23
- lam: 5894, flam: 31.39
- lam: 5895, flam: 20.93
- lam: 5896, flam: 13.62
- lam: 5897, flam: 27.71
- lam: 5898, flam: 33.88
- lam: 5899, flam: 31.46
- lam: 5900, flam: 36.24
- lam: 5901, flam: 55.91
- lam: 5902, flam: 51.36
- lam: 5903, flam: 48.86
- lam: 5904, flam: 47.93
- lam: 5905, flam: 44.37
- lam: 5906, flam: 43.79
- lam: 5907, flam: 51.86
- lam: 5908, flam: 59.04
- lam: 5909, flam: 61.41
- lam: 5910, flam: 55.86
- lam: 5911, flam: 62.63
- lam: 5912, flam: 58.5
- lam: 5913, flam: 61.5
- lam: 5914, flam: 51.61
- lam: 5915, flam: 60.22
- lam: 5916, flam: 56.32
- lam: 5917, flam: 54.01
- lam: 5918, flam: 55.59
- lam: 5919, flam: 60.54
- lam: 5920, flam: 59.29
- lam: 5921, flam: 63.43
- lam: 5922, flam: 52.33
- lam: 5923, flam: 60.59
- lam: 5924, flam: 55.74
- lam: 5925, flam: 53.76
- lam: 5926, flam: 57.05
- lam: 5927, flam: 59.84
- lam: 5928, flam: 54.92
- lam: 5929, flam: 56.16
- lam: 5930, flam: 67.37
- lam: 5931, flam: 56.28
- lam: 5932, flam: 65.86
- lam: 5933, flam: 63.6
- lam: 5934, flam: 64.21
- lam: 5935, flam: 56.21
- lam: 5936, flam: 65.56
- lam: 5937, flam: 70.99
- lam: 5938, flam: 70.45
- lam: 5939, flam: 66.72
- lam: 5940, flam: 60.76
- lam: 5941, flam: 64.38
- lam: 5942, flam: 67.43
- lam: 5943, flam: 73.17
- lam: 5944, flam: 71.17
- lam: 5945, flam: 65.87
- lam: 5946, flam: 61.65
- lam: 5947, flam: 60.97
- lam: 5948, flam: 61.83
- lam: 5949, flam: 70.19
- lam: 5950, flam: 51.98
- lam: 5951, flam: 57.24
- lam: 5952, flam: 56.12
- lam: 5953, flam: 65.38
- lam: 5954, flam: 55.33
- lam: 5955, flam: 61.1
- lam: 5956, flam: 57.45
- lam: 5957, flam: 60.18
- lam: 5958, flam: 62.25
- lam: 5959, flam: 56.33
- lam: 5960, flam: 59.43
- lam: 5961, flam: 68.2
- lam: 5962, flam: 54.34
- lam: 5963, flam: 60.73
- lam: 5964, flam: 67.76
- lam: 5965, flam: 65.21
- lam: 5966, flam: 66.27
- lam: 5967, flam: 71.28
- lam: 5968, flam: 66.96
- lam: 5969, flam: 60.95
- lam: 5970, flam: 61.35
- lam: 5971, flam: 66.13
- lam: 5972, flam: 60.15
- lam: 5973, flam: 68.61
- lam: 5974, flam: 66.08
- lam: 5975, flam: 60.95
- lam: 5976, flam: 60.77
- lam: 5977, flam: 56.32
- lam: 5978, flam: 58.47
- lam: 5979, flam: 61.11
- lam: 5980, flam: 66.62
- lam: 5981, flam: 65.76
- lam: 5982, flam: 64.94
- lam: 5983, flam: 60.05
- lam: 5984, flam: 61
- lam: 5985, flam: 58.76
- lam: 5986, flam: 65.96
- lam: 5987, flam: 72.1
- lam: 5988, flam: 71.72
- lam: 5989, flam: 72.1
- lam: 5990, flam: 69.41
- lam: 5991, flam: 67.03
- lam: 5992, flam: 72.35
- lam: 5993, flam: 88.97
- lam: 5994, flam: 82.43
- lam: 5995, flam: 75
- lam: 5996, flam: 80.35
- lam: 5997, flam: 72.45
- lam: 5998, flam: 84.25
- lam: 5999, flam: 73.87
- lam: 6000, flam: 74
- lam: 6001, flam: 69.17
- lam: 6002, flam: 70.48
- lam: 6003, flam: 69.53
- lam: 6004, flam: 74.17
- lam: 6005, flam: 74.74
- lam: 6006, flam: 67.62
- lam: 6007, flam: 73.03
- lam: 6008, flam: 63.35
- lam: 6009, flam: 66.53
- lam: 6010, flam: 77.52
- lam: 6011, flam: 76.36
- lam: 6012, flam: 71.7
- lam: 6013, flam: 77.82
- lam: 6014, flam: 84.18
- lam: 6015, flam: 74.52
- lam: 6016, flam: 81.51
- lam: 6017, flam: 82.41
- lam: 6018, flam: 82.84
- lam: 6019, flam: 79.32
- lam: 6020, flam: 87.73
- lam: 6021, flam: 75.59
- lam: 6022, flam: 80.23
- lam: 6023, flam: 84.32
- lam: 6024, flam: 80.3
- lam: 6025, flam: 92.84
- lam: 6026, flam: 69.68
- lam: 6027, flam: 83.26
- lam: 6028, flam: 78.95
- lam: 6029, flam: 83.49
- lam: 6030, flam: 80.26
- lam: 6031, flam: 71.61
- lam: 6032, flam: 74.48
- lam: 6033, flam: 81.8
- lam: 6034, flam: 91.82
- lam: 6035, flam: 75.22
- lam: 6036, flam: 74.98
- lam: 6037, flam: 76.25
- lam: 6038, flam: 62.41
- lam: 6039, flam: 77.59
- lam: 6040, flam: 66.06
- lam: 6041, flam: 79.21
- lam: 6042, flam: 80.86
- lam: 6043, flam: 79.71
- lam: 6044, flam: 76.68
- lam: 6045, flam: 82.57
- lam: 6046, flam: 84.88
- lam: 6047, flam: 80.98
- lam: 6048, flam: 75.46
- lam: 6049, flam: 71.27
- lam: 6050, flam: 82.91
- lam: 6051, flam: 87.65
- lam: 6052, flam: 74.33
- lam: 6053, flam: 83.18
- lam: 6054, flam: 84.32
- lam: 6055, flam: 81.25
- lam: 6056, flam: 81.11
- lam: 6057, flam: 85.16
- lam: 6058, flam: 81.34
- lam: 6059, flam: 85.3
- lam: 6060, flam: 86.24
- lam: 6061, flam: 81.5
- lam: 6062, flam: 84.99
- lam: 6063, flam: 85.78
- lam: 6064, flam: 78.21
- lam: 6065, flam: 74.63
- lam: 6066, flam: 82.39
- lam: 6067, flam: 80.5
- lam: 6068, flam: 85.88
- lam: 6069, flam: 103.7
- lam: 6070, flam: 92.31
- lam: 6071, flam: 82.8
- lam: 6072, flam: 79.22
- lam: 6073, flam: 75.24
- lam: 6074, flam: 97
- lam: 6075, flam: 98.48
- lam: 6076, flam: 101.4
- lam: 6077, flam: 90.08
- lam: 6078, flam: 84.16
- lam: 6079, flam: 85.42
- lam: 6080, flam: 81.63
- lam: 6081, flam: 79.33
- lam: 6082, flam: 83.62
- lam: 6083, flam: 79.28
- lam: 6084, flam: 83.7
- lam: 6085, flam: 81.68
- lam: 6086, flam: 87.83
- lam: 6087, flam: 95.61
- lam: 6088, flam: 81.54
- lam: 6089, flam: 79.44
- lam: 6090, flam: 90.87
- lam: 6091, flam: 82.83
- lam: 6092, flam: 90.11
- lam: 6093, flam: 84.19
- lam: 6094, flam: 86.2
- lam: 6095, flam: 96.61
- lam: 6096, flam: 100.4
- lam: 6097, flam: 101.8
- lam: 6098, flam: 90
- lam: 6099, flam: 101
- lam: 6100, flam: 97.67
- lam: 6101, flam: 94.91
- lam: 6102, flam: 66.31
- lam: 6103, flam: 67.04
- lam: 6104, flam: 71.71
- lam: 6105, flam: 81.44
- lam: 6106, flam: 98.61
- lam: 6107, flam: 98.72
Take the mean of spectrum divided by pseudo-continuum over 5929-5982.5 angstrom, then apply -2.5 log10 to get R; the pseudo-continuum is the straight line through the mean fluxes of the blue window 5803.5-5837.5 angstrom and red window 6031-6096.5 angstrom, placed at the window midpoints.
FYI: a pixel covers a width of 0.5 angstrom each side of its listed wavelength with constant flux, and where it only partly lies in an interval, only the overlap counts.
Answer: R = 0.280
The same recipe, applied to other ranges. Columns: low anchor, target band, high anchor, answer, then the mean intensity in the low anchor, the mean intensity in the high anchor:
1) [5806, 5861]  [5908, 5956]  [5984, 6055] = 0.25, 76.4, 76.6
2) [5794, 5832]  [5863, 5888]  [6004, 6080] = 0.36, 81.3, 80.6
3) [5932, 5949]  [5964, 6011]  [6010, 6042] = 0.06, 65.5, 78.7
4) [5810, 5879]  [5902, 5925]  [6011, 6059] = 0.32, 72.3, 79.5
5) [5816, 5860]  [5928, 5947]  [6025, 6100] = 0.22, 75.6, 83.6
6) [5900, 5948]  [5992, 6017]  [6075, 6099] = -0.03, 59.1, 88.2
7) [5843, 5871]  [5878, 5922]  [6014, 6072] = 0.49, 69.7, 80.8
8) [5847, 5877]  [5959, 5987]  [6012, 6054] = 0.18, 66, 79.3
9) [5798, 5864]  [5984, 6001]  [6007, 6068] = 0.08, 77.5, 79.3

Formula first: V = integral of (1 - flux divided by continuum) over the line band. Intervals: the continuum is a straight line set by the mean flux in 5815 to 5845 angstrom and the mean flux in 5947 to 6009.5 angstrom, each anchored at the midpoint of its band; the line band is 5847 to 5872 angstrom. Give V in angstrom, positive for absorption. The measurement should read 2.8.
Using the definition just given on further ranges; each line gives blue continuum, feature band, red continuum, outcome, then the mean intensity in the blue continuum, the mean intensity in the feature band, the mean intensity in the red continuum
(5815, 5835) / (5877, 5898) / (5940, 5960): 9.5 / 77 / 38.2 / 62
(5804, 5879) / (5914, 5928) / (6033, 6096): 3.6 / 73.7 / 57.3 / 83.3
